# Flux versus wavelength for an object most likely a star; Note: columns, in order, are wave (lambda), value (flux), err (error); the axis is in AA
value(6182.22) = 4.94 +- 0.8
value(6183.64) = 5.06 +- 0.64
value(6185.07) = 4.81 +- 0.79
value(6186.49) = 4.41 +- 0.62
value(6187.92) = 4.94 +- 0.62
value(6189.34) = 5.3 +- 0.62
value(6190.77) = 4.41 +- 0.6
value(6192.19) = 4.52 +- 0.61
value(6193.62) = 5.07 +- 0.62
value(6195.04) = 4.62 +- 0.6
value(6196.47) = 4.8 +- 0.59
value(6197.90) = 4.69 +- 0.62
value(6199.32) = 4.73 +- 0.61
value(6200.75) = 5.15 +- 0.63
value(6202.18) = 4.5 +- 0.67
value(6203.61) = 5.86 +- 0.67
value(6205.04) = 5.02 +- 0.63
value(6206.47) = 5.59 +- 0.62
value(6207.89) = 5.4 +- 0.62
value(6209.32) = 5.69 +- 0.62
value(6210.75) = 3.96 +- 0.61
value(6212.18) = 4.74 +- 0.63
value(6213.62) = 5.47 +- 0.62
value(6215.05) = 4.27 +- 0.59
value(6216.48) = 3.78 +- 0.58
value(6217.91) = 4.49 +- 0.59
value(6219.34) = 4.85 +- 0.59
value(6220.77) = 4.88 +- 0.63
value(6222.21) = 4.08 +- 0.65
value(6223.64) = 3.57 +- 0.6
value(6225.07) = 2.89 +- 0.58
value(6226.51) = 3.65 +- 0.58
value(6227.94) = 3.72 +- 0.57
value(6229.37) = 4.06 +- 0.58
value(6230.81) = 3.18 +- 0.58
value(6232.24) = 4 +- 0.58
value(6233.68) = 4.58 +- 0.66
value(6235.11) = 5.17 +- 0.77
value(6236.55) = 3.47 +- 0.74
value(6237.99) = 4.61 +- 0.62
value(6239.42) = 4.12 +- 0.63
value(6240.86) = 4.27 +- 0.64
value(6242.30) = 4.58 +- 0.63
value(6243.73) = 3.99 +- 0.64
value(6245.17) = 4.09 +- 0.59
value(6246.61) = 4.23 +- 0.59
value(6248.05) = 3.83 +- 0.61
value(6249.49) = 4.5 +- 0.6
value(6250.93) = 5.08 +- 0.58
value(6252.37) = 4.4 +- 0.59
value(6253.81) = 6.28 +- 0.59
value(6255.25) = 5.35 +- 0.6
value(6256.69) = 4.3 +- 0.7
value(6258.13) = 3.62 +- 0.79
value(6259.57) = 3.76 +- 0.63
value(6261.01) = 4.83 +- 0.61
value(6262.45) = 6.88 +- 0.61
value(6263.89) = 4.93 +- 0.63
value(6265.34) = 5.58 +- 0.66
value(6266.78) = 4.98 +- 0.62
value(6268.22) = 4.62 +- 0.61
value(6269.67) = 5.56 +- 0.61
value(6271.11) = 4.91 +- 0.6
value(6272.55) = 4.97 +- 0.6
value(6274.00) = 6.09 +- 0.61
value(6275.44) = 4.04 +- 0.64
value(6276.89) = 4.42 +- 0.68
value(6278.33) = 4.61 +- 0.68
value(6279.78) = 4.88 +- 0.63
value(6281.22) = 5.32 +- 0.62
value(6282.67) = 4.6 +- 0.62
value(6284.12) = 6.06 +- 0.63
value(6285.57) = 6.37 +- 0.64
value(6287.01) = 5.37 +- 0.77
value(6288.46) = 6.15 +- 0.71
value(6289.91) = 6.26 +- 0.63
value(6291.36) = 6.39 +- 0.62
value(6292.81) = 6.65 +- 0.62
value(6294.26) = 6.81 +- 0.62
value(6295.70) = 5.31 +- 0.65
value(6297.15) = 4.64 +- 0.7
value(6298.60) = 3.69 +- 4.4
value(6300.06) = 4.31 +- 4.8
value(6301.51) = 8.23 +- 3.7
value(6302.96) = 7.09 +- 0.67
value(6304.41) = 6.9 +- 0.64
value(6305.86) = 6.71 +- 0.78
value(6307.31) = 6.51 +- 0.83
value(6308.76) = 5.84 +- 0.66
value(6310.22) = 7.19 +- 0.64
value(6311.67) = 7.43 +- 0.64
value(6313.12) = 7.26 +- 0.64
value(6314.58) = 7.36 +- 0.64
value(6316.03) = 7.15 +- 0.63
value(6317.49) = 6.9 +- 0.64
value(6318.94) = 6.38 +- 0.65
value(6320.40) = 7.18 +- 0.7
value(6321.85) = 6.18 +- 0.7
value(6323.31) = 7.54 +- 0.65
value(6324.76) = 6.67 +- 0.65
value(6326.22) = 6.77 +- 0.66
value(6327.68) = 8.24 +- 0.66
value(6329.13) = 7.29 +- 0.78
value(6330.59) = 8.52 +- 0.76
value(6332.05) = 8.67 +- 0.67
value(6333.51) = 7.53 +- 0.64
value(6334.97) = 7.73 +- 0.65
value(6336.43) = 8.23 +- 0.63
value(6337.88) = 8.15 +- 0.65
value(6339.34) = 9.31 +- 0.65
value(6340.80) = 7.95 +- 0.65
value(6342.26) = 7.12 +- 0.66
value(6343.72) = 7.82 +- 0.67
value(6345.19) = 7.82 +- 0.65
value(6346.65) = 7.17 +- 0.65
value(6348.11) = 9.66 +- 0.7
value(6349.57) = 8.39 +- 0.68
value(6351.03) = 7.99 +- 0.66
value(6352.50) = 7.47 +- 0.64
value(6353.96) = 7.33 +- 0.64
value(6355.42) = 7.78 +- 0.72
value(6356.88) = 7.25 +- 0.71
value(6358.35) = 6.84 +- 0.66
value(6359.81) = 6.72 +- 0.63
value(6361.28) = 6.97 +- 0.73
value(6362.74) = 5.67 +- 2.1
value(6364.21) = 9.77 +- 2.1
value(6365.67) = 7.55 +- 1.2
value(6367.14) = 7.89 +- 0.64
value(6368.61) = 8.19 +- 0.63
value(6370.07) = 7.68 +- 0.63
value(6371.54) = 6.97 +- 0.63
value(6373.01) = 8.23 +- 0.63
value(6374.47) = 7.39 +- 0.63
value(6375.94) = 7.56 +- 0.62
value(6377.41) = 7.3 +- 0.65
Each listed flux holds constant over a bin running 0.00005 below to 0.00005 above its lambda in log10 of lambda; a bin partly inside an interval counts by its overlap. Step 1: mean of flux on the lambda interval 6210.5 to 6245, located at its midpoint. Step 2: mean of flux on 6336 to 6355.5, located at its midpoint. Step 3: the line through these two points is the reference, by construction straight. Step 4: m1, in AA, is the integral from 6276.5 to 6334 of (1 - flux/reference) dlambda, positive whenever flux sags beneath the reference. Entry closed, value 2.4 AA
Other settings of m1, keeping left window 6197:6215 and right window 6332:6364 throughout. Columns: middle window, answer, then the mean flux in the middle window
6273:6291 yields 3.1 AA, 5.36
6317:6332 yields 0.1 AA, 7.24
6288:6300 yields 1.9 AA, 5.65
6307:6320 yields 0.3 AA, 6.91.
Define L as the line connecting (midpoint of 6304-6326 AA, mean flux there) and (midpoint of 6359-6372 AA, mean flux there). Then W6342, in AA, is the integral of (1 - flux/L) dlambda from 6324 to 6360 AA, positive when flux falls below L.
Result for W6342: -2.9 AA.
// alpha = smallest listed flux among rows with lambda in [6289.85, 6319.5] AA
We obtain 3.69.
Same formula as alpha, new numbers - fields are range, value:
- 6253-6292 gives 3.62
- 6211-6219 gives 3.78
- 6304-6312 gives 5.84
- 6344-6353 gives 7.17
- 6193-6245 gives 2.89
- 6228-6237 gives 3.18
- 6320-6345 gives 6.18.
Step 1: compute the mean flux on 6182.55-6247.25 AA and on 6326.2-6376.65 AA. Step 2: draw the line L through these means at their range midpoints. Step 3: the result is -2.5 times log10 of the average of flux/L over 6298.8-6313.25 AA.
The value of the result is 0.01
